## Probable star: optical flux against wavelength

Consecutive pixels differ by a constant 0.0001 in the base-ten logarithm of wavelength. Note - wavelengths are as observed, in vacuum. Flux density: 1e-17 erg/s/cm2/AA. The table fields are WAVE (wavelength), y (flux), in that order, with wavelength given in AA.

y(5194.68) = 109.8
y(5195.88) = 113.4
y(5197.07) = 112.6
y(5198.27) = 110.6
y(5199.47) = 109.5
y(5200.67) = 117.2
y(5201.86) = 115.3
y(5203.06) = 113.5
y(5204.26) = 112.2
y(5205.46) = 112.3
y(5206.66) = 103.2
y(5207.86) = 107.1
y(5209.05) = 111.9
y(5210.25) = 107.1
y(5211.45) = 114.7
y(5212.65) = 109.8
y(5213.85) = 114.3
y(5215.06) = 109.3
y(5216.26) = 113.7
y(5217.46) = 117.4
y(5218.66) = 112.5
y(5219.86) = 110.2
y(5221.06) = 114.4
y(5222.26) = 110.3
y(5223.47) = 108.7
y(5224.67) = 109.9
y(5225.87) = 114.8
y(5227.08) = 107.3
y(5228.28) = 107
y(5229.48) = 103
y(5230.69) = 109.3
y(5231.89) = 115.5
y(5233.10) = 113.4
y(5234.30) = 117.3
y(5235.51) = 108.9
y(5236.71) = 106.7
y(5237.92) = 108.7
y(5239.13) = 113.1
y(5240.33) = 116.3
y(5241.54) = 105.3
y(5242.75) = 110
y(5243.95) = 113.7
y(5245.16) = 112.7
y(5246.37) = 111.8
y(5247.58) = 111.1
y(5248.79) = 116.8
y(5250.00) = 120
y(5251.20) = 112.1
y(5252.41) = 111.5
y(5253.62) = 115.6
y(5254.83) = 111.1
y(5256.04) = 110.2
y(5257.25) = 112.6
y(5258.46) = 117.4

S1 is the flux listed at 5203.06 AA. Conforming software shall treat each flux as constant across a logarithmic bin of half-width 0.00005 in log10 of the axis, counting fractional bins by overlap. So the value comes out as 113.5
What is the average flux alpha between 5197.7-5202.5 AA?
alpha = 113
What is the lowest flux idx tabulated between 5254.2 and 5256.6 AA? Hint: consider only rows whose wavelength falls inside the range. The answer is 110.2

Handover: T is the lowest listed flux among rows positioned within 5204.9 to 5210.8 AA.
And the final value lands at 103.2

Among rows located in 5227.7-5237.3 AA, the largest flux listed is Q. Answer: 117.3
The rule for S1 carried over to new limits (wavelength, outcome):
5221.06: 114.4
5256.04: 110.2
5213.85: 114.3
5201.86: 115.3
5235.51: 108.9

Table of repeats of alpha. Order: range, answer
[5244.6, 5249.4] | 113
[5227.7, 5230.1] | 105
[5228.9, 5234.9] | 112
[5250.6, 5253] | 112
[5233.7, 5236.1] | 113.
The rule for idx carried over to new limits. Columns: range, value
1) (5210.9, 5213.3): 109.8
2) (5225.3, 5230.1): 103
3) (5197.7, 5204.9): 109.5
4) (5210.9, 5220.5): 109.3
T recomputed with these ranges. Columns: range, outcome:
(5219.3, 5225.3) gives 108.7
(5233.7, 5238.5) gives 106.7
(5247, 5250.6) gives 111.1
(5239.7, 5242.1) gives 105.3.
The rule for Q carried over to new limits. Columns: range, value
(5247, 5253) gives 120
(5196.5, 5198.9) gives 112.6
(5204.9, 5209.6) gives 112.3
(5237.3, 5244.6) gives 116.3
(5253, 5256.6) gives 115.6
